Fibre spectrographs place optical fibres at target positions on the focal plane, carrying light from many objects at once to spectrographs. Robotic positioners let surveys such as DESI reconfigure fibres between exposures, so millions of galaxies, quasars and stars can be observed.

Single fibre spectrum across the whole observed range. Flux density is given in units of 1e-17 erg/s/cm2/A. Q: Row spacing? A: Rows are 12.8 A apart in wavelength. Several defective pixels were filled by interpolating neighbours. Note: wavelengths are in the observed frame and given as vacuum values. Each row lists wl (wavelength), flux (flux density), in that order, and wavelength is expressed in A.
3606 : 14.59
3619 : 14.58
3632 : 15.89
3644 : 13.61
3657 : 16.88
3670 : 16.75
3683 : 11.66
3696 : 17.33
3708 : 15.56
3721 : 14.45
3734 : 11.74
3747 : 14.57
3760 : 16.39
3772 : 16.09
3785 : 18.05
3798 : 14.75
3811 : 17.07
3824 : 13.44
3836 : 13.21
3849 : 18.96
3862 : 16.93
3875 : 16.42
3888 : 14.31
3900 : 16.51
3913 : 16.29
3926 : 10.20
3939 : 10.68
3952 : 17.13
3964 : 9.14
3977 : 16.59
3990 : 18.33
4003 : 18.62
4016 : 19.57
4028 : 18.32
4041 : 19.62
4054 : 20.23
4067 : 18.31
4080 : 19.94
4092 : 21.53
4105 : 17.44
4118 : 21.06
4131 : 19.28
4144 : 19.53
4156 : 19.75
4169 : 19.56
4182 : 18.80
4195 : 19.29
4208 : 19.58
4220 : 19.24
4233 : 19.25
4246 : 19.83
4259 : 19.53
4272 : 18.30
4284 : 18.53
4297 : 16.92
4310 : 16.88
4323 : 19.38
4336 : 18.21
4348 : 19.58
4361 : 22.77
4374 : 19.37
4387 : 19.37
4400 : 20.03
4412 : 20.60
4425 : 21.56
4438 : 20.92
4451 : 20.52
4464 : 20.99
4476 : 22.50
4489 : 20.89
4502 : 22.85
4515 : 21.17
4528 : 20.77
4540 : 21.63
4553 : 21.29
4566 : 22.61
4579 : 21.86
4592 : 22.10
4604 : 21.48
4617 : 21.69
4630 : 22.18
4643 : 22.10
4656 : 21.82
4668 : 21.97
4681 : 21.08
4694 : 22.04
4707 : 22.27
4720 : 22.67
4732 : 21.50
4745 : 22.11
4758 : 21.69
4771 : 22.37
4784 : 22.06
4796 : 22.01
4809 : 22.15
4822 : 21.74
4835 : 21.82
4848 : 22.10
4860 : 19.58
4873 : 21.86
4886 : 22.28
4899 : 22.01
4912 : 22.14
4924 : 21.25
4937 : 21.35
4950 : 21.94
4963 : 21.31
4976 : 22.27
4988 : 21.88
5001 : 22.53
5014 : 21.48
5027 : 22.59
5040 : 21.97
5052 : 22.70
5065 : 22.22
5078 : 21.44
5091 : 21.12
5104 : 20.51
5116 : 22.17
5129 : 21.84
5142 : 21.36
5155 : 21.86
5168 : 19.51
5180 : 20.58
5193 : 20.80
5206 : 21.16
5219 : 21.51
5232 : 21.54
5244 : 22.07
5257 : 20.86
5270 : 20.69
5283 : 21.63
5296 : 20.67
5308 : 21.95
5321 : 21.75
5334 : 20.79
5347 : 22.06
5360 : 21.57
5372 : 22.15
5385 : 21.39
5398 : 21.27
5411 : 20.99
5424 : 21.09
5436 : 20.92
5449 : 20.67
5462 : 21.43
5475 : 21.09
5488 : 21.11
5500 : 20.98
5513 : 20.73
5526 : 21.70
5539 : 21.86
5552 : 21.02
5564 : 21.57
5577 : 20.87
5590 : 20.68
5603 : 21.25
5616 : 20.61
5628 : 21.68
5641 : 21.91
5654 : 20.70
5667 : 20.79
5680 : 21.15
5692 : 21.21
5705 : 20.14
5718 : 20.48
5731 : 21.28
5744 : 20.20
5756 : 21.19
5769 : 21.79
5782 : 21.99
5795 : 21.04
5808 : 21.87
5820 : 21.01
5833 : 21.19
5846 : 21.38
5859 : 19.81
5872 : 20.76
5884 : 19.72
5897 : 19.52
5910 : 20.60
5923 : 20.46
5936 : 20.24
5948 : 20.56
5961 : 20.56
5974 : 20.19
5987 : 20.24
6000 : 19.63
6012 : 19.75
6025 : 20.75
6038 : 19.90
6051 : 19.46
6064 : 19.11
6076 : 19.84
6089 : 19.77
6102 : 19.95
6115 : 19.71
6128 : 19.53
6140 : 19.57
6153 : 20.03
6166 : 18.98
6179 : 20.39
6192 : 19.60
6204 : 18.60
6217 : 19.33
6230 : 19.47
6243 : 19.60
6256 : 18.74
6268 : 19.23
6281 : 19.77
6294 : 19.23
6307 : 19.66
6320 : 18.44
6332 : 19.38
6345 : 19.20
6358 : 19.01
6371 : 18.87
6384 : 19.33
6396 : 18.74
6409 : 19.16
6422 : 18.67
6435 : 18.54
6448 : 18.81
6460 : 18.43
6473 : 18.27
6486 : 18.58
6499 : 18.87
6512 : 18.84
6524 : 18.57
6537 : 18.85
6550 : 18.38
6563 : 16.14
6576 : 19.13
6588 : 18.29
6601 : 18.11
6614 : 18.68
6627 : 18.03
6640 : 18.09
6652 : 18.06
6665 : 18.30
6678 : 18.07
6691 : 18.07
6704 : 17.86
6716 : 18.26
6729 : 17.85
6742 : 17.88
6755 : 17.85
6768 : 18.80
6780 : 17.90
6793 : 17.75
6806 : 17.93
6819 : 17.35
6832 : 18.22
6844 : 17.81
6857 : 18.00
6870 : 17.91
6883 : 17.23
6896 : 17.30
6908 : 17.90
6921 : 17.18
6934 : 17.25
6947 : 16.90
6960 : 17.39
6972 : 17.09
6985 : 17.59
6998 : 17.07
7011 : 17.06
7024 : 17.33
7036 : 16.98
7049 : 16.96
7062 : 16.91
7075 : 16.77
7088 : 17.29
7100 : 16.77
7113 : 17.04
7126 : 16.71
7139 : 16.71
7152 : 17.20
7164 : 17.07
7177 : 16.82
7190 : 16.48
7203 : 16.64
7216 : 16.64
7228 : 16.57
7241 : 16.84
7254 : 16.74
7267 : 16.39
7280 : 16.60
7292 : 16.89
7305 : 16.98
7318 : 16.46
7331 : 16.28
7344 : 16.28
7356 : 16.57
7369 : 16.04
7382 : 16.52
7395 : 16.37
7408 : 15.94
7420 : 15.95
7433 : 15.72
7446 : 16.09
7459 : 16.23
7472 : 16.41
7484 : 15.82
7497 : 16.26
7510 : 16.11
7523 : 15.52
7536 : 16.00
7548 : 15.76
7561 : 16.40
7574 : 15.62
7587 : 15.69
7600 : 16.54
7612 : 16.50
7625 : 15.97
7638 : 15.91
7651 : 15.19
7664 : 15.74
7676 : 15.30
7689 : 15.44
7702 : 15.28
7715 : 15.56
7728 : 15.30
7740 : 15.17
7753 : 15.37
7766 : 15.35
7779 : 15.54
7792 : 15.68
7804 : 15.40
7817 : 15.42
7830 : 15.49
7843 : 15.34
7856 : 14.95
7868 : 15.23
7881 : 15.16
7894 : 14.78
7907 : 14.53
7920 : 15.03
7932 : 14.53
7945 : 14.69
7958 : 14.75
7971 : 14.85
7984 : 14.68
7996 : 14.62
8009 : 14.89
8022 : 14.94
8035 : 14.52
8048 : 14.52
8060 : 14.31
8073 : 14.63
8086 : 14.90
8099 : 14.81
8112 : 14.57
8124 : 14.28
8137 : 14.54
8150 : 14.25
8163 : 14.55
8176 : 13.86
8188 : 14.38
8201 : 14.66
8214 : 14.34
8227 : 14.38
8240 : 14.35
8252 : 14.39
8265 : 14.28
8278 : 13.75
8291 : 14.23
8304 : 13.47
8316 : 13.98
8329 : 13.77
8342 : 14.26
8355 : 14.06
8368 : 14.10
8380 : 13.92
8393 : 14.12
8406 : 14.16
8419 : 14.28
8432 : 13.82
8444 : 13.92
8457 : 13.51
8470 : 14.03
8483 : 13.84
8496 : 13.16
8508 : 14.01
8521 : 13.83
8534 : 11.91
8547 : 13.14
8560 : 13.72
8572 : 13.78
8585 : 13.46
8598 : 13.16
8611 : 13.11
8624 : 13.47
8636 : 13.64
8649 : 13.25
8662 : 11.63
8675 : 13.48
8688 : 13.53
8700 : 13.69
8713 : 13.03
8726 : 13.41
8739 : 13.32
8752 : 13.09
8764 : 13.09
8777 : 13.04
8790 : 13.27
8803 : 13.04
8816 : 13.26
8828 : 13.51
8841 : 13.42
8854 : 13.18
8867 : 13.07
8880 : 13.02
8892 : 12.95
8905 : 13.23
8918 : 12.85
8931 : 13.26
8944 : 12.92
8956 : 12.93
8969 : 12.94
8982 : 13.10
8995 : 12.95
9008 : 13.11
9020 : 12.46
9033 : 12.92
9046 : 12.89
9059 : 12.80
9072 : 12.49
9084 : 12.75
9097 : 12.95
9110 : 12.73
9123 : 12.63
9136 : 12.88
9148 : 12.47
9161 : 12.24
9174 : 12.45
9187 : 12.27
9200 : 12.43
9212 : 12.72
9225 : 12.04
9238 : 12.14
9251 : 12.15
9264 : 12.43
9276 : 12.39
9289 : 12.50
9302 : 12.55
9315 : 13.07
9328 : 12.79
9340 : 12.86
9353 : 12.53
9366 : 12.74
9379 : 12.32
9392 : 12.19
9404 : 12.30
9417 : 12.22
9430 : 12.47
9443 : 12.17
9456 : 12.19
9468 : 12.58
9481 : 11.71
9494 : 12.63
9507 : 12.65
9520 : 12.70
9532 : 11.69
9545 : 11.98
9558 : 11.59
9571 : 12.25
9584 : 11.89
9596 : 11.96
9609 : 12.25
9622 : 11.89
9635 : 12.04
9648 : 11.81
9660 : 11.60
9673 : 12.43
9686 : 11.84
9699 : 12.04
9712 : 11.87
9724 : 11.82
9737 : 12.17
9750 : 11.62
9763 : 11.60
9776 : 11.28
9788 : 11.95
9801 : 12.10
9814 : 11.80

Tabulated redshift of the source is -0.001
